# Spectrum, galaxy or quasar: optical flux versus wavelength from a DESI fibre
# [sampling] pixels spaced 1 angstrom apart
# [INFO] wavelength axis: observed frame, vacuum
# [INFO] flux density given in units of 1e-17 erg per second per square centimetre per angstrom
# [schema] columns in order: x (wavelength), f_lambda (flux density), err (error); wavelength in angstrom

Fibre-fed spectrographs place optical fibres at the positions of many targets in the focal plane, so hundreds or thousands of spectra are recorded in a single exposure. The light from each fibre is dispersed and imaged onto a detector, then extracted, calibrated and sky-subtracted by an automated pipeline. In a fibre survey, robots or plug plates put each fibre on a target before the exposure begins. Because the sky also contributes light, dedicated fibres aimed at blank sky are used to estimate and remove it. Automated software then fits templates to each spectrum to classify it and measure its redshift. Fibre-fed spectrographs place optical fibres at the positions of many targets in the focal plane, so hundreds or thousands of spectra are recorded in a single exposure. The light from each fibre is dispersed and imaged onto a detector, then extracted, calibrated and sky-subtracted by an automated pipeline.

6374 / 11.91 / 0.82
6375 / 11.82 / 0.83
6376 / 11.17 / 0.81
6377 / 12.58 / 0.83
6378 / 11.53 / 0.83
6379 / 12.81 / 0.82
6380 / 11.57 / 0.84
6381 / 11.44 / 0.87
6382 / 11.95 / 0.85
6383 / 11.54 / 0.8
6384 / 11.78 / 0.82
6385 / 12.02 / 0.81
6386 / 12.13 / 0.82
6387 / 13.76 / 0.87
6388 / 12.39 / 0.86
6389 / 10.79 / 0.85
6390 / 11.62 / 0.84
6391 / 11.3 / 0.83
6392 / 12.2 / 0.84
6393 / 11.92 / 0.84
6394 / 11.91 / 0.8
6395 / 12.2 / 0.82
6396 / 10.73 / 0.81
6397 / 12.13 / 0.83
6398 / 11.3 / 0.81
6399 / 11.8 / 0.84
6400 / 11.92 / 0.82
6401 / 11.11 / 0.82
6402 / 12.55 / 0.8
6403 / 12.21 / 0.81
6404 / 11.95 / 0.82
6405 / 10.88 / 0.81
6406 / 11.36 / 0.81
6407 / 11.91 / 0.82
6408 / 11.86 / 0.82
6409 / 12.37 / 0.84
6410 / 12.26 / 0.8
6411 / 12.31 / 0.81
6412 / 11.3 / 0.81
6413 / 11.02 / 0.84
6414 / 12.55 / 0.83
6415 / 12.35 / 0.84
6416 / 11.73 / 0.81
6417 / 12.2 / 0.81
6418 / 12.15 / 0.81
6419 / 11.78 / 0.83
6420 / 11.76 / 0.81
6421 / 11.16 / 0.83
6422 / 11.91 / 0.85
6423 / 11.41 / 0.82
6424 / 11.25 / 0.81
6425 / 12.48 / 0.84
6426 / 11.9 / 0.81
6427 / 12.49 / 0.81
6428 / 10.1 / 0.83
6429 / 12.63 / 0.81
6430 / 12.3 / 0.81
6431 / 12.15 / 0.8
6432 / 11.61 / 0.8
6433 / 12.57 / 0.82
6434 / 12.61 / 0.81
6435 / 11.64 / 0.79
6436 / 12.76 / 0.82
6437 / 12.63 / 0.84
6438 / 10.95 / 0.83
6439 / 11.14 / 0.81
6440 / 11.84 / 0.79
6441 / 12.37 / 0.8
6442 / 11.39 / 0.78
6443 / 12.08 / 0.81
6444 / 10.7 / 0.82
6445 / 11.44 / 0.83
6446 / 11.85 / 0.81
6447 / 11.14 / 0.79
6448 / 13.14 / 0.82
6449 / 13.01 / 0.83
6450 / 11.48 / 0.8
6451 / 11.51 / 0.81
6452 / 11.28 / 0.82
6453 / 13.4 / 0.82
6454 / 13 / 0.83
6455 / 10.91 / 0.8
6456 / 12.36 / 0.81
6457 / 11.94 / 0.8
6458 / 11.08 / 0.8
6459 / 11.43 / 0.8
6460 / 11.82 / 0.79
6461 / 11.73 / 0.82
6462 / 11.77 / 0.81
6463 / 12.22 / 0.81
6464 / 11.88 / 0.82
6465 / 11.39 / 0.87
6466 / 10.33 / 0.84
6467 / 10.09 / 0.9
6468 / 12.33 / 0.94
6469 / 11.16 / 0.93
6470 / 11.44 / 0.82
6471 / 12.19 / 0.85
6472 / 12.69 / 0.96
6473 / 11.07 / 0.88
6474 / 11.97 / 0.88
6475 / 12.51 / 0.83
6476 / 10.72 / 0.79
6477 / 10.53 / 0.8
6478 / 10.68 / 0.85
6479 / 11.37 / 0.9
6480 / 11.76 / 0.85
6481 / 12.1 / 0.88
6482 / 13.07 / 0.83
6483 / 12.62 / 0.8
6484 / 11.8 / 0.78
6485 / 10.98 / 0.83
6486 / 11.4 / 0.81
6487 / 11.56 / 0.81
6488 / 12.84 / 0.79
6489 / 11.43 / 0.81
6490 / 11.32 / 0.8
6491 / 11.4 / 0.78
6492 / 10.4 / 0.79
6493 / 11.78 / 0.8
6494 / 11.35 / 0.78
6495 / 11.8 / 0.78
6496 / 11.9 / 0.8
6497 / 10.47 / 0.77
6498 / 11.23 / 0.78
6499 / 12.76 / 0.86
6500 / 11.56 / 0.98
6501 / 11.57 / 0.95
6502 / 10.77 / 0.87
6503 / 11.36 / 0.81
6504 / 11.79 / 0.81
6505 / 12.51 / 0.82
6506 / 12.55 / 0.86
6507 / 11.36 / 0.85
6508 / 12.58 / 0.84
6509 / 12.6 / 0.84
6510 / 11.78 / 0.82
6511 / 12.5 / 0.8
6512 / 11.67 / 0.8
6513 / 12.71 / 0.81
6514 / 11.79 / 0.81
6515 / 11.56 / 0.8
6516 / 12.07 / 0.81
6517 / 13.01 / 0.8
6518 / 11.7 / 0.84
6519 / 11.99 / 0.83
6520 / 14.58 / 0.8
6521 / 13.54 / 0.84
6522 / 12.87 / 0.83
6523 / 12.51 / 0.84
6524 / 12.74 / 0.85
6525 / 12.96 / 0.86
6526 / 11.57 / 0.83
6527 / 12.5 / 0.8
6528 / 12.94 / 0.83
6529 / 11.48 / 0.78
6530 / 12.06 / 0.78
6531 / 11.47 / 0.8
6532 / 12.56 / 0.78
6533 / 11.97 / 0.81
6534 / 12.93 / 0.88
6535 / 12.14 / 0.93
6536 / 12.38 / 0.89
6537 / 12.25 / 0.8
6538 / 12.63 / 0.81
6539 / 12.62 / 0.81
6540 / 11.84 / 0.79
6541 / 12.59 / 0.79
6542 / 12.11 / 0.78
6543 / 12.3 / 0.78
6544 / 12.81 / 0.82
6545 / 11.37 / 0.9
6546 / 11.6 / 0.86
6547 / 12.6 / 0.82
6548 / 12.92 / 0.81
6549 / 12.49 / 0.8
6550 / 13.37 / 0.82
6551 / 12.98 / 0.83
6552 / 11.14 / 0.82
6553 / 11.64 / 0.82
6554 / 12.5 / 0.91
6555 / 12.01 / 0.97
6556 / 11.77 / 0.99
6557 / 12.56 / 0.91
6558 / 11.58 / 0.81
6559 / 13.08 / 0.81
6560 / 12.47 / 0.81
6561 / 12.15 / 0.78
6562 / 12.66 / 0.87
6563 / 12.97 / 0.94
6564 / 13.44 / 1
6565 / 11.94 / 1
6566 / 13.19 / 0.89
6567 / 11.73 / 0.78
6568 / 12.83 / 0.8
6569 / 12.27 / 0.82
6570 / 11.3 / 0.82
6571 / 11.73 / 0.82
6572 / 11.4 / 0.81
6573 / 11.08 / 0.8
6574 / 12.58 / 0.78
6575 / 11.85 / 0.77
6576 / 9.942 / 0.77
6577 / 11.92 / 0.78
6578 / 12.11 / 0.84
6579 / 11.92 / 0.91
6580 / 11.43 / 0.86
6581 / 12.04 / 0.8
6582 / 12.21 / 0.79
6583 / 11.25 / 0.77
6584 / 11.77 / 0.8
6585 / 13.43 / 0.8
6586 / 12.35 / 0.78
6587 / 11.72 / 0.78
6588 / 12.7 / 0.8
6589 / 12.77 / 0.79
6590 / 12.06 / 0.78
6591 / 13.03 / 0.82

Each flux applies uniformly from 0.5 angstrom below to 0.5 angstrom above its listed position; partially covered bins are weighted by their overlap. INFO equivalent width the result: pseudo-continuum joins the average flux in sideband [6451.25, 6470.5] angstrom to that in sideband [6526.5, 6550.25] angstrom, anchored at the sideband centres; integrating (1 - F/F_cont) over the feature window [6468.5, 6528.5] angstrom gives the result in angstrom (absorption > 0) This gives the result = 0.3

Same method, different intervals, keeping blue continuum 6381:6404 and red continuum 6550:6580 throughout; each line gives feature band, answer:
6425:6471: 0.5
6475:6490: 0.4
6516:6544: -0.9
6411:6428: 0.1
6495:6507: 0.3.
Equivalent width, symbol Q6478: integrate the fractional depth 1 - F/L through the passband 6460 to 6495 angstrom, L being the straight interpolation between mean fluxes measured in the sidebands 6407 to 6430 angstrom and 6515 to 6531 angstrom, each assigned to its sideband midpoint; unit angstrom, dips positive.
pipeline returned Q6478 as 1.8 angstrom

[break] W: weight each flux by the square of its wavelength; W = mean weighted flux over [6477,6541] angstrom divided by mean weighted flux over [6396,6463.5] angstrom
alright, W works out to 1.0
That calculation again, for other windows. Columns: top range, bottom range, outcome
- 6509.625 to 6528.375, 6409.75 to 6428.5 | 1.09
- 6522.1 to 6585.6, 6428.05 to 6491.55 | 1.07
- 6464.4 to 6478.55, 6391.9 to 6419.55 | 0.98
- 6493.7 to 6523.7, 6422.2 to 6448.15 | 1.04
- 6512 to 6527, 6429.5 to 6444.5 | 1.08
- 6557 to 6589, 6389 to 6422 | 1.08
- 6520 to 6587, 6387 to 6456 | 1.07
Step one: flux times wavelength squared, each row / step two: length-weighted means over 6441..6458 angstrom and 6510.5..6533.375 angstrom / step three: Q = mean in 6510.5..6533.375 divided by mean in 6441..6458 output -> 1.1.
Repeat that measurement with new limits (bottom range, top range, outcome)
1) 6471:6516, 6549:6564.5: 1.08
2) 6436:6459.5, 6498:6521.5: 1.05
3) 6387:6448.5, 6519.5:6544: 1.09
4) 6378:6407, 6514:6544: 1.09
